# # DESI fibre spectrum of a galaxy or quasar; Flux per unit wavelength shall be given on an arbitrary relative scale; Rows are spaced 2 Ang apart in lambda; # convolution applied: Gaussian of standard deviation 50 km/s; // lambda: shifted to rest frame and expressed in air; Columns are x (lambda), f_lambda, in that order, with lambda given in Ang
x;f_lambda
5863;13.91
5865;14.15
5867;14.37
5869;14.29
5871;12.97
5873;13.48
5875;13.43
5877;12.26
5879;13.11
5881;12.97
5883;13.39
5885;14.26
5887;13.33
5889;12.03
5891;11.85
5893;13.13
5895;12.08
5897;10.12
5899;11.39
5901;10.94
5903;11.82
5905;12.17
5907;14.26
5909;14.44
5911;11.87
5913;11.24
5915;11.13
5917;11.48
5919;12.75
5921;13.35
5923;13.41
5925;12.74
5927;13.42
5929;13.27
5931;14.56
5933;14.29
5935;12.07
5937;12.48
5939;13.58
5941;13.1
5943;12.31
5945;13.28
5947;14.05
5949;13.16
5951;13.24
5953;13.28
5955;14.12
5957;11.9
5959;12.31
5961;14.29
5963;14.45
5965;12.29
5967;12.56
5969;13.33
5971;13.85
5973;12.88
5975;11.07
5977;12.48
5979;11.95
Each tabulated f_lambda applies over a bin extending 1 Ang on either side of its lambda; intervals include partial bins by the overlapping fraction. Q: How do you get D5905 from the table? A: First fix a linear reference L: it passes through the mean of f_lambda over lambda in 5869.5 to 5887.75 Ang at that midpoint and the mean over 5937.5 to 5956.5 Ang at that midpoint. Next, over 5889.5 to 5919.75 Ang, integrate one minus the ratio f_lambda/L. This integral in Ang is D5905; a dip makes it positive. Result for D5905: 2.8 Ang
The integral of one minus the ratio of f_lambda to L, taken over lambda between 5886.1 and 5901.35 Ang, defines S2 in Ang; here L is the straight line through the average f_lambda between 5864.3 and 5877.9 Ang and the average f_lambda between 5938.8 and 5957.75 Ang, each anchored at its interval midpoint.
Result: 1.8 Ang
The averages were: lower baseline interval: 13.6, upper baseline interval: 13.2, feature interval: 11.9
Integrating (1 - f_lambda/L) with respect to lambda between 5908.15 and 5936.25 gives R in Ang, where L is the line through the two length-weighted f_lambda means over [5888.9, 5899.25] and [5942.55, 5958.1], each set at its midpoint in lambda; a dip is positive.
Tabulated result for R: -0.81 Ang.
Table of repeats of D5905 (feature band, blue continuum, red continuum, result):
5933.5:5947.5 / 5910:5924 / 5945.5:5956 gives 0.2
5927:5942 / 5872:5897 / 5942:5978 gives -0.4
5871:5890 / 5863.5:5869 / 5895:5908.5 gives 0.2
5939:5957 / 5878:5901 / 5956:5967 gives -0.5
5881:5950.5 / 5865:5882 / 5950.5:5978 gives 2.5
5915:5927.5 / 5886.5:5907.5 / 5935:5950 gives -0.1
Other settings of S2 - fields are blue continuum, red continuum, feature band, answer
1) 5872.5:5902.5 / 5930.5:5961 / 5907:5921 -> 0.5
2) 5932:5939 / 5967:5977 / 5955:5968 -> -0.2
